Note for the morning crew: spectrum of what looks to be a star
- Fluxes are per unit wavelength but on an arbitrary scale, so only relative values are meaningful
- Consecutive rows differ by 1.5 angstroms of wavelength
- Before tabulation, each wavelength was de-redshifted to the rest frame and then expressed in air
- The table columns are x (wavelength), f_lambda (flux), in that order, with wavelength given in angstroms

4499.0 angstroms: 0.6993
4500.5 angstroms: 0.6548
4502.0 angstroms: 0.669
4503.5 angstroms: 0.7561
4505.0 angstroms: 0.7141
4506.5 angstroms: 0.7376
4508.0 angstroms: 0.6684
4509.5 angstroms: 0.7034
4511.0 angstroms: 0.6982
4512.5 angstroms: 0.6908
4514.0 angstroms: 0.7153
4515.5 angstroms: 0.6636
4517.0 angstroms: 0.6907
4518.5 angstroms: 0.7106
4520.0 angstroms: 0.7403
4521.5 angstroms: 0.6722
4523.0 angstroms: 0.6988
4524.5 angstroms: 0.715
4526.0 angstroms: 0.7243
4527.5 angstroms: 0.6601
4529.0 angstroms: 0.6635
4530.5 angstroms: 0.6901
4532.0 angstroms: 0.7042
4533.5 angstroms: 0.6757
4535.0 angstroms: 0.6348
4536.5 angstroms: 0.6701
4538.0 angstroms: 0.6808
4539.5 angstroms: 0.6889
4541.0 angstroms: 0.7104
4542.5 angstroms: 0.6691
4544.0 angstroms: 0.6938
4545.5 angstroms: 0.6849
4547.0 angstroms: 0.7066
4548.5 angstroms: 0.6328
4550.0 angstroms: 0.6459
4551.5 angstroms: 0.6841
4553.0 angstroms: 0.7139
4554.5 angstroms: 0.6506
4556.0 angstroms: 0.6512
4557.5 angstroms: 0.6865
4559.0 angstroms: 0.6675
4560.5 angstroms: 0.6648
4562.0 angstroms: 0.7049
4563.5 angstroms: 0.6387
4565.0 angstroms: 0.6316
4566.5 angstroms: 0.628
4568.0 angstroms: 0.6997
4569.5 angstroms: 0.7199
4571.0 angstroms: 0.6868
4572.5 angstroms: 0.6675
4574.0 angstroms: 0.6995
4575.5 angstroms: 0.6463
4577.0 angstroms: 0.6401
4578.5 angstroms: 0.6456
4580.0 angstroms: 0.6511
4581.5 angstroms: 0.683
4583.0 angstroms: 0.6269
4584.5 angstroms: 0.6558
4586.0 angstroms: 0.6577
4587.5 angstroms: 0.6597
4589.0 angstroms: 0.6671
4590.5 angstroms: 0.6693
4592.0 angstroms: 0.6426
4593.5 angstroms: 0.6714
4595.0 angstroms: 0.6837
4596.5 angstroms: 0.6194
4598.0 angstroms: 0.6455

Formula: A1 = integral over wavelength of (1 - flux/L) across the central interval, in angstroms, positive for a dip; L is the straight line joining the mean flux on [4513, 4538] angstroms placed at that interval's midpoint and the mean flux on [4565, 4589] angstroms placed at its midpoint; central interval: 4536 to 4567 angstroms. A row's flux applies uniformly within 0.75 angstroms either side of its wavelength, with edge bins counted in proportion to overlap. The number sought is 0.2 angstroms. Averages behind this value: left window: 0.689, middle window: 0.672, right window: 0.664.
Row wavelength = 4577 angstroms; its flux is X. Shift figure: 0.6401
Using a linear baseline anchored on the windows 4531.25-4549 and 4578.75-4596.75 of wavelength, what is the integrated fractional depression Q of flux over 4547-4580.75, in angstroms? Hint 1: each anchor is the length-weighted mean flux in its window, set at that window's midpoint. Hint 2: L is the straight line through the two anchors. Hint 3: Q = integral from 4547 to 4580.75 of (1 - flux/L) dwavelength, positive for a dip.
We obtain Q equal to 0.1 angstroms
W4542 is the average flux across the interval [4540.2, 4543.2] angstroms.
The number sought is 0.69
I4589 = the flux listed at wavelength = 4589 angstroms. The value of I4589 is 0.6671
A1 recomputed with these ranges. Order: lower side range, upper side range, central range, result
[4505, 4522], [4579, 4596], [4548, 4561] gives 0.21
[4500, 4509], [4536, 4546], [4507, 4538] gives 0.18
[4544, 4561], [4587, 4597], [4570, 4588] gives 0.09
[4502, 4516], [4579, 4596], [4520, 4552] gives 0.29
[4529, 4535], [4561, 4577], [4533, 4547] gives -0.05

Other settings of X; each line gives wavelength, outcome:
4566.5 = 0.628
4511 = 0.6982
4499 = 0.6993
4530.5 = 0.6901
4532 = 0.7042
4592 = 0.6426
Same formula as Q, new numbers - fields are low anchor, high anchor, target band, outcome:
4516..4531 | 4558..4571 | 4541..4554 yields 0.0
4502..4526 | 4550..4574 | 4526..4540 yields 0.3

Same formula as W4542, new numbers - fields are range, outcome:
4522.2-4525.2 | 0.706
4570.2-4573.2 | 0.678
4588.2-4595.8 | 0.666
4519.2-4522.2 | 0.707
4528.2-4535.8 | 0.674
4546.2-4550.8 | 0.662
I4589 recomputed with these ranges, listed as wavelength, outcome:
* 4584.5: 0.6558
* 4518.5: 0.7106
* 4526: 0.7243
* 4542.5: 0.6691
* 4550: 0.6459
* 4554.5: 0.6506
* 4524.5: 0.715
